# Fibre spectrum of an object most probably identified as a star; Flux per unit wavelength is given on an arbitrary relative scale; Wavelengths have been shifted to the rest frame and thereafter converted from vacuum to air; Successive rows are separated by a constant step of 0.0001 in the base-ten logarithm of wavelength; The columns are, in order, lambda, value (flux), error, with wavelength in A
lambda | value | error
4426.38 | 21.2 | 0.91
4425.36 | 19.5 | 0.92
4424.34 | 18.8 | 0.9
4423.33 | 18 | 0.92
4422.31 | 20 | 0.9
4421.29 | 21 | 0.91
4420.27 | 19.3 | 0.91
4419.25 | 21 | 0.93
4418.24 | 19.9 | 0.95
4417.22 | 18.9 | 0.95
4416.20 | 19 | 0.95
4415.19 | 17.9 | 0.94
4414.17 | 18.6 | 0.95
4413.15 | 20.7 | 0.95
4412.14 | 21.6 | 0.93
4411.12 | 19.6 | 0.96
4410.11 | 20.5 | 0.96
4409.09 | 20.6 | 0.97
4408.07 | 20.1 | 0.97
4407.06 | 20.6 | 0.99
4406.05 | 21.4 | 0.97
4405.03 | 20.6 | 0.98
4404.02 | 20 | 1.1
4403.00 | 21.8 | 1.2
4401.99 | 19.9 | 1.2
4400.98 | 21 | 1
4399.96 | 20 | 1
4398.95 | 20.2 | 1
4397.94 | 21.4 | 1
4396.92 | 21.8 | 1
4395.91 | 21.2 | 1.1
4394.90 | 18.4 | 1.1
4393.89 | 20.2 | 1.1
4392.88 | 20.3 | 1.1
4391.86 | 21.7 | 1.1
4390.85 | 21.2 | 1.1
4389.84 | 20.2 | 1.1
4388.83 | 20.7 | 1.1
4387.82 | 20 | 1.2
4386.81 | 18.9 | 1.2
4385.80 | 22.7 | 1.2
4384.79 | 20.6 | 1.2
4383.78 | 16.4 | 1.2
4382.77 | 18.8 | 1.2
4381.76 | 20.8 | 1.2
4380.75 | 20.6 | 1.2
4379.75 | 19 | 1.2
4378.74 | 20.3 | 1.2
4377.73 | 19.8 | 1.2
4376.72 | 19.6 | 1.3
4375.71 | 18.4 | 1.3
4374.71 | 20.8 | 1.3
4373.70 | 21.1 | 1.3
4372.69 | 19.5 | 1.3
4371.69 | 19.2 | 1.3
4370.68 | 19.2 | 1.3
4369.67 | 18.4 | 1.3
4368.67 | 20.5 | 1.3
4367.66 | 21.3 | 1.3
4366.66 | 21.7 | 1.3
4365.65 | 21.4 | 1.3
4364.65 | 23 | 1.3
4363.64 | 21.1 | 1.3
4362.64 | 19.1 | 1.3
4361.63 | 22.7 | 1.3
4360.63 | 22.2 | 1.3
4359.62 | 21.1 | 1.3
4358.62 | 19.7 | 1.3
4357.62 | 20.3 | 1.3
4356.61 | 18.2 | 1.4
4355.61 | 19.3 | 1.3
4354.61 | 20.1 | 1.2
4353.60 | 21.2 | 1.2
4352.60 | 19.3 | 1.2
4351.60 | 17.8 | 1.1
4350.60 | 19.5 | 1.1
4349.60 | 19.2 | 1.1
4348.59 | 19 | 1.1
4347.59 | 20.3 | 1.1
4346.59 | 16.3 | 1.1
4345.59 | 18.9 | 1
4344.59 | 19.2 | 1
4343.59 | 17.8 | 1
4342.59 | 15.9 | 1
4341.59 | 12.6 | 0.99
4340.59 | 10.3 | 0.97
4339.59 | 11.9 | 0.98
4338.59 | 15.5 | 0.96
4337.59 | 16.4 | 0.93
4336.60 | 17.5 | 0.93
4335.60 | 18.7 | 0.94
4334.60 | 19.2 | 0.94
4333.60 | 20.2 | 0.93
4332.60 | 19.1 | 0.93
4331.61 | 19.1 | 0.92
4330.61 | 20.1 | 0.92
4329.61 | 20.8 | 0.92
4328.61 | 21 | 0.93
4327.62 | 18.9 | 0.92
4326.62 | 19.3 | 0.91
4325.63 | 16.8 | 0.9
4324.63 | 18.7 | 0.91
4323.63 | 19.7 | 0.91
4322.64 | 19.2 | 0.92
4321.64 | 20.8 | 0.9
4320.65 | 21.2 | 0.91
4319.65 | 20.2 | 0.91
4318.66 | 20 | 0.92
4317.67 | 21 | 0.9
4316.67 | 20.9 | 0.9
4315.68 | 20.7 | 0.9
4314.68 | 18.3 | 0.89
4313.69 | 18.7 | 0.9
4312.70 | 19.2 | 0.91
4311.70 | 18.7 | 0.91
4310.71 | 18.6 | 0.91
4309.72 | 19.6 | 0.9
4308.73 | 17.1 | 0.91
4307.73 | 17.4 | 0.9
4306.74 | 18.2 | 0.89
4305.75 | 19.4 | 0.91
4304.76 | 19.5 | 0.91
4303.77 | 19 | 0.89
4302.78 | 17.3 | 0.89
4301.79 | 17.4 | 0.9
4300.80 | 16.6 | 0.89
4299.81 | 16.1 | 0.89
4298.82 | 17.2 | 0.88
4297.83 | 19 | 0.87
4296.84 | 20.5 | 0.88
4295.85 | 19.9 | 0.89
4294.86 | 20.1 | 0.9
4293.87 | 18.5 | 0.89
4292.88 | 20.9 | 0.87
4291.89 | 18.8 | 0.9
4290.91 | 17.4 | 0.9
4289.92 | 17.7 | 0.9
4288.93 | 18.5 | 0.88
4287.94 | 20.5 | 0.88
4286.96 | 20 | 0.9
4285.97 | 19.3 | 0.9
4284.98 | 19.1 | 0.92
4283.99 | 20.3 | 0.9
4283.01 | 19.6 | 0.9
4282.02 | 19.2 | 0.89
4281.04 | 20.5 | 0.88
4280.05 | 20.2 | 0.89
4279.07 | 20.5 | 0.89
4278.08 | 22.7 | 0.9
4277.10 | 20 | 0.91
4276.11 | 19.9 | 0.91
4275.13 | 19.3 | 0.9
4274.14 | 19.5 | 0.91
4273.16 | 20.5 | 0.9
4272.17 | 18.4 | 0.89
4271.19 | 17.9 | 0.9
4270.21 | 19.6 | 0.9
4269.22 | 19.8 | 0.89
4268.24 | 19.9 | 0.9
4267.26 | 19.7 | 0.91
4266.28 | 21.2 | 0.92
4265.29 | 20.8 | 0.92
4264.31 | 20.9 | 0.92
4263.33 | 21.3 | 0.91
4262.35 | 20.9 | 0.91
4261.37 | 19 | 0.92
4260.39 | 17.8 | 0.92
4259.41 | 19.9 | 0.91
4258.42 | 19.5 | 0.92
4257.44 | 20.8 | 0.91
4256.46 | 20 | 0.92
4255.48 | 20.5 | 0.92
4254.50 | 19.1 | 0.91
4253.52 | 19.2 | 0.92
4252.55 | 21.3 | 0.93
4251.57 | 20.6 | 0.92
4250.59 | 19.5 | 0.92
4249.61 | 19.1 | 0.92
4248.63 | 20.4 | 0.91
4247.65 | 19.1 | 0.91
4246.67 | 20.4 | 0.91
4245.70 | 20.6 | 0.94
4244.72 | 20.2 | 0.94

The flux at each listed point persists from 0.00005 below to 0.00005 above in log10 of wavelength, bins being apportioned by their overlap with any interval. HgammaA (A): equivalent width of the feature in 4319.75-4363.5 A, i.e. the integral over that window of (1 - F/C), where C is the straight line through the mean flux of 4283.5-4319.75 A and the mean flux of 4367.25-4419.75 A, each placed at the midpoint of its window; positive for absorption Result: 1.6 A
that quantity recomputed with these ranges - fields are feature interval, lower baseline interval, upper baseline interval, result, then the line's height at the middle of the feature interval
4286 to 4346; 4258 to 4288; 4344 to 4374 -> 4.3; 19.9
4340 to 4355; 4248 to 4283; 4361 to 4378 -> 1.9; 20.3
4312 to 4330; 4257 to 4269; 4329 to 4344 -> -2.1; 17.7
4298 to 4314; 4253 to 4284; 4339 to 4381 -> 1.2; 19.6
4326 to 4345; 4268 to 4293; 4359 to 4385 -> 2.3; 20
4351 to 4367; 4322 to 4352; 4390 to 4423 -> -1.5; 18.7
